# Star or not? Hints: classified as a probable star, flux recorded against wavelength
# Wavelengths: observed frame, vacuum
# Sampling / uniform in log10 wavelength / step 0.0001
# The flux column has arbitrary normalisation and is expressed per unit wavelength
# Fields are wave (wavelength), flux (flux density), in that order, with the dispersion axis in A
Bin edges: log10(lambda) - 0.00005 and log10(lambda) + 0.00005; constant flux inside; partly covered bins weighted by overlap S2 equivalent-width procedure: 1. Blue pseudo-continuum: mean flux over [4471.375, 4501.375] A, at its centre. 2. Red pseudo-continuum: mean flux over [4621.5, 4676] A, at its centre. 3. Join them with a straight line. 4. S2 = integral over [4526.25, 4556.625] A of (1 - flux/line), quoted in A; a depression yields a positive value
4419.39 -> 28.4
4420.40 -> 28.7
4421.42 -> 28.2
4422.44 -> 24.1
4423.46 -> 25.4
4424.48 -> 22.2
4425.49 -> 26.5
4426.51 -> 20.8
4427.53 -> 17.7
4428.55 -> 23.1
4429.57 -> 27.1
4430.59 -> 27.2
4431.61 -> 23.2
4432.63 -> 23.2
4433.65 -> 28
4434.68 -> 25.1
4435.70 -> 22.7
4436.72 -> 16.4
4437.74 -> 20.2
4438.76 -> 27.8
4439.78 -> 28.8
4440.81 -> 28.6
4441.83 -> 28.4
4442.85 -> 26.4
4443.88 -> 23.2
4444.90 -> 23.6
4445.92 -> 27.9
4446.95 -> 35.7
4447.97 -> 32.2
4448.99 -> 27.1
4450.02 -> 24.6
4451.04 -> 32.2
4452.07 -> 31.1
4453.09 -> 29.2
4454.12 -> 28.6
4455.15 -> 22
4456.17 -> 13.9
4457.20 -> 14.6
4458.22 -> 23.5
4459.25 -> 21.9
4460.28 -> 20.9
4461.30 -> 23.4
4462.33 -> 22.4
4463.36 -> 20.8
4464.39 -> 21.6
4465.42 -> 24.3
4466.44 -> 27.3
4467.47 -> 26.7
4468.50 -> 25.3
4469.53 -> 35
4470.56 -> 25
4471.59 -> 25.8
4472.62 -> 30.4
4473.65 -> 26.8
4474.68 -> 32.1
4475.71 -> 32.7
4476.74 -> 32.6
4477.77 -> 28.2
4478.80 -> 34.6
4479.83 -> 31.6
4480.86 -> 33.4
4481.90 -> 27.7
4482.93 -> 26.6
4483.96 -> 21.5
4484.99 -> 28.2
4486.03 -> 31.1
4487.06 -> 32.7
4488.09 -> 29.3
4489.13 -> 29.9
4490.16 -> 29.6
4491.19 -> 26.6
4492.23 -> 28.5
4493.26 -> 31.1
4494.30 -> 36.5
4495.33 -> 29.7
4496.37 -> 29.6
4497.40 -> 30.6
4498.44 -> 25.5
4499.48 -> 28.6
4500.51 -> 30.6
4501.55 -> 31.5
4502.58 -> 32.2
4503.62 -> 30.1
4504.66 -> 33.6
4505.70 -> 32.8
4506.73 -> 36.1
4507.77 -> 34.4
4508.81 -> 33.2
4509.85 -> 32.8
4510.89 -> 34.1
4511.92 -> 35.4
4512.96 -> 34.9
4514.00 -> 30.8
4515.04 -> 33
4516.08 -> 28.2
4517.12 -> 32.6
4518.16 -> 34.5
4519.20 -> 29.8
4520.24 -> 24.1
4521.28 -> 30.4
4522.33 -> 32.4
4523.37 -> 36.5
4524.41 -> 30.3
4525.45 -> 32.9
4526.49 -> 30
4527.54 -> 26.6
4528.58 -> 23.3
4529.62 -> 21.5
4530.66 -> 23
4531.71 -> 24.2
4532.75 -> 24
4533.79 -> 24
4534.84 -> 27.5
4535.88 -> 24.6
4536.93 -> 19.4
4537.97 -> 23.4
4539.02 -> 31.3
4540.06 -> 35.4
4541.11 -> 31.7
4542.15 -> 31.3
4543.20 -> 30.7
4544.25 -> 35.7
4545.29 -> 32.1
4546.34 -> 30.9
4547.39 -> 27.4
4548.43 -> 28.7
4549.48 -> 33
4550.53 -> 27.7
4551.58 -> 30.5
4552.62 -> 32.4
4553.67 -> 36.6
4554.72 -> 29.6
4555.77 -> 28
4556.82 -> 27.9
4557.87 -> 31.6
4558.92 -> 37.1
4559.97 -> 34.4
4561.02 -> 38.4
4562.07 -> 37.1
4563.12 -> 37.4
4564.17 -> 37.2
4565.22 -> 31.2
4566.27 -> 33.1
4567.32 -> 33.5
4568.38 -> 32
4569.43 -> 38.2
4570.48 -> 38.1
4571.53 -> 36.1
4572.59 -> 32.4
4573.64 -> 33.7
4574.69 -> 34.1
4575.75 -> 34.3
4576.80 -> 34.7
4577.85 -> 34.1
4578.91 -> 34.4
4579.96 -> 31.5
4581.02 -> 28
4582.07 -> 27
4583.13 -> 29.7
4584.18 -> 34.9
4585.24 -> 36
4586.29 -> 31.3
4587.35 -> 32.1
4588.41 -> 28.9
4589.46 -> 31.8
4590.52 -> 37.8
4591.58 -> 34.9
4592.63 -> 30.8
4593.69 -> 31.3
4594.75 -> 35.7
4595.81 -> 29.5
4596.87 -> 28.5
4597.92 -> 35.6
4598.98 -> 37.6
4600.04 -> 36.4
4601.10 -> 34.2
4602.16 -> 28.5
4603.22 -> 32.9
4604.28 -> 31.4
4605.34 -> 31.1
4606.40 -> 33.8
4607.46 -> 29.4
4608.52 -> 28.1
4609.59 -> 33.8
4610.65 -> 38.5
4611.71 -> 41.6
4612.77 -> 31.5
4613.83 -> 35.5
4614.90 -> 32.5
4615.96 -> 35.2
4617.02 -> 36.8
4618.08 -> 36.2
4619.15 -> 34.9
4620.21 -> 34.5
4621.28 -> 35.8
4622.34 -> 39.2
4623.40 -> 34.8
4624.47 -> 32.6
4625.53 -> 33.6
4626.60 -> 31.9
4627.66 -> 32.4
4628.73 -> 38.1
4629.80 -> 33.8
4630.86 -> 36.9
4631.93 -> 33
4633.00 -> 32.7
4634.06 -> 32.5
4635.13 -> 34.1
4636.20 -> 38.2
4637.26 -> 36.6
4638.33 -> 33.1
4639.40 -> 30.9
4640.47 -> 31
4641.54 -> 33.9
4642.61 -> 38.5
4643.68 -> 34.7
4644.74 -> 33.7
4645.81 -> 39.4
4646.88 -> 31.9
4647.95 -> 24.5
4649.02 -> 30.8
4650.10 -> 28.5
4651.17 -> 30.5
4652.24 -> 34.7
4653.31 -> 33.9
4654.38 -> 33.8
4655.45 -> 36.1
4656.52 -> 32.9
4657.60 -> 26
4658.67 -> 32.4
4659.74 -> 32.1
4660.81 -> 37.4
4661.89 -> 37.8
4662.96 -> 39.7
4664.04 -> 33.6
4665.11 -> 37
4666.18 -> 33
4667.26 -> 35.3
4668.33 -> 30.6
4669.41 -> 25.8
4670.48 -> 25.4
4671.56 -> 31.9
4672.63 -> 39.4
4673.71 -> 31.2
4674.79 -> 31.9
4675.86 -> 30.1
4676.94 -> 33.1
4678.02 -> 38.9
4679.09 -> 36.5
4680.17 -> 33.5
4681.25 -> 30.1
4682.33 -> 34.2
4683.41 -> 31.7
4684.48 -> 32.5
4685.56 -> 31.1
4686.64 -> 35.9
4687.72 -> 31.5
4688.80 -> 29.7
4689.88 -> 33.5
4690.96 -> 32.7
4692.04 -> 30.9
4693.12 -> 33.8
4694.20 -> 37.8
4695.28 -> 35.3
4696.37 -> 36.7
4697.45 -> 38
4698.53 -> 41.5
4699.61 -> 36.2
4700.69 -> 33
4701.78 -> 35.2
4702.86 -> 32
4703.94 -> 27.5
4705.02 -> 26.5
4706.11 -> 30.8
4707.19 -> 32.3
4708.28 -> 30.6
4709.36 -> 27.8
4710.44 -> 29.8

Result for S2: 2.6 A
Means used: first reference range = 29.8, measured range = 28.4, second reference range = 33.4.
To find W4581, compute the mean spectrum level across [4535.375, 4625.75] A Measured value 32.9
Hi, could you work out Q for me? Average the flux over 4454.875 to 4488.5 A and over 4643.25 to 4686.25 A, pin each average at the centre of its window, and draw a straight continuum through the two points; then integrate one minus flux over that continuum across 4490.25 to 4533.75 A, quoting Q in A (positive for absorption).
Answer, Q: -3.9 A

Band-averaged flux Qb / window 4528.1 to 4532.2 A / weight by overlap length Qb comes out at 23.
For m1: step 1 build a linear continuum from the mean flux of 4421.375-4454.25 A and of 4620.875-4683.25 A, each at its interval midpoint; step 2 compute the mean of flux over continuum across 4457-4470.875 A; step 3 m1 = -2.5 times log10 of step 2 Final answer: 0.123 mag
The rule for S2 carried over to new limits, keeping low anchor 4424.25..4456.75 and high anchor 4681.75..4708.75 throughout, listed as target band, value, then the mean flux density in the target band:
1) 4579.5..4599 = -1.4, 32.1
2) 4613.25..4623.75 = -1.6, 35.5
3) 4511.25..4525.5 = -2.0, 31.8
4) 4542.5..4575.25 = -4.5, 33.1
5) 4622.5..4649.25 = -2.1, 33.9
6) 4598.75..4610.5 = -0.8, 32.5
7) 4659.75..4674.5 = -0.6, 33.6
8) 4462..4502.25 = -3.1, 28.8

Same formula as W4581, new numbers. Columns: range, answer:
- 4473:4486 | 29.7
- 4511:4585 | 31.2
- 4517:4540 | 27.6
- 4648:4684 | 32.9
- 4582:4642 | 33.7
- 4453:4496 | 27.2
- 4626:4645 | 34.2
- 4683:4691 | 32.3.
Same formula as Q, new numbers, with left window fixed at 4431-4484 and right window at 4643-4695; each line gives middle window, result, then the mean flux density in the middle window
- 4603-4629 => -2.38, 34.2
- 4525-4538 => 1.68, 25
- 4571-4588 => -1.44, 32.7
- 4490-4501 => -0.87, 29.7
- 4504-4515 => -2.26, 33.7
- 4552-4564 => -1.73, 33.8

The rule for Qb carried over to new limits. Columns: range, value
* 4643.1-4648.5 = 32.9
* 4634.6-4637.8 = 36.3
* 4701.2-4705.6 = 30.3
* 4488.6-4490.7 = 29.7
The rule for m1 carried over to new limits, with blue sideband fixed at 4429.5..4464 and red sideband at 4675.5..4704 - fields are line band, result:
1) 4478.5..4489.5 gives -0.12 mag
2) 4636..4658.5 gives -0.02 mag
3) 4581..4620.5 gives -0.08 mag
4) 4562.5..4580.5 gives -0.17 mag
